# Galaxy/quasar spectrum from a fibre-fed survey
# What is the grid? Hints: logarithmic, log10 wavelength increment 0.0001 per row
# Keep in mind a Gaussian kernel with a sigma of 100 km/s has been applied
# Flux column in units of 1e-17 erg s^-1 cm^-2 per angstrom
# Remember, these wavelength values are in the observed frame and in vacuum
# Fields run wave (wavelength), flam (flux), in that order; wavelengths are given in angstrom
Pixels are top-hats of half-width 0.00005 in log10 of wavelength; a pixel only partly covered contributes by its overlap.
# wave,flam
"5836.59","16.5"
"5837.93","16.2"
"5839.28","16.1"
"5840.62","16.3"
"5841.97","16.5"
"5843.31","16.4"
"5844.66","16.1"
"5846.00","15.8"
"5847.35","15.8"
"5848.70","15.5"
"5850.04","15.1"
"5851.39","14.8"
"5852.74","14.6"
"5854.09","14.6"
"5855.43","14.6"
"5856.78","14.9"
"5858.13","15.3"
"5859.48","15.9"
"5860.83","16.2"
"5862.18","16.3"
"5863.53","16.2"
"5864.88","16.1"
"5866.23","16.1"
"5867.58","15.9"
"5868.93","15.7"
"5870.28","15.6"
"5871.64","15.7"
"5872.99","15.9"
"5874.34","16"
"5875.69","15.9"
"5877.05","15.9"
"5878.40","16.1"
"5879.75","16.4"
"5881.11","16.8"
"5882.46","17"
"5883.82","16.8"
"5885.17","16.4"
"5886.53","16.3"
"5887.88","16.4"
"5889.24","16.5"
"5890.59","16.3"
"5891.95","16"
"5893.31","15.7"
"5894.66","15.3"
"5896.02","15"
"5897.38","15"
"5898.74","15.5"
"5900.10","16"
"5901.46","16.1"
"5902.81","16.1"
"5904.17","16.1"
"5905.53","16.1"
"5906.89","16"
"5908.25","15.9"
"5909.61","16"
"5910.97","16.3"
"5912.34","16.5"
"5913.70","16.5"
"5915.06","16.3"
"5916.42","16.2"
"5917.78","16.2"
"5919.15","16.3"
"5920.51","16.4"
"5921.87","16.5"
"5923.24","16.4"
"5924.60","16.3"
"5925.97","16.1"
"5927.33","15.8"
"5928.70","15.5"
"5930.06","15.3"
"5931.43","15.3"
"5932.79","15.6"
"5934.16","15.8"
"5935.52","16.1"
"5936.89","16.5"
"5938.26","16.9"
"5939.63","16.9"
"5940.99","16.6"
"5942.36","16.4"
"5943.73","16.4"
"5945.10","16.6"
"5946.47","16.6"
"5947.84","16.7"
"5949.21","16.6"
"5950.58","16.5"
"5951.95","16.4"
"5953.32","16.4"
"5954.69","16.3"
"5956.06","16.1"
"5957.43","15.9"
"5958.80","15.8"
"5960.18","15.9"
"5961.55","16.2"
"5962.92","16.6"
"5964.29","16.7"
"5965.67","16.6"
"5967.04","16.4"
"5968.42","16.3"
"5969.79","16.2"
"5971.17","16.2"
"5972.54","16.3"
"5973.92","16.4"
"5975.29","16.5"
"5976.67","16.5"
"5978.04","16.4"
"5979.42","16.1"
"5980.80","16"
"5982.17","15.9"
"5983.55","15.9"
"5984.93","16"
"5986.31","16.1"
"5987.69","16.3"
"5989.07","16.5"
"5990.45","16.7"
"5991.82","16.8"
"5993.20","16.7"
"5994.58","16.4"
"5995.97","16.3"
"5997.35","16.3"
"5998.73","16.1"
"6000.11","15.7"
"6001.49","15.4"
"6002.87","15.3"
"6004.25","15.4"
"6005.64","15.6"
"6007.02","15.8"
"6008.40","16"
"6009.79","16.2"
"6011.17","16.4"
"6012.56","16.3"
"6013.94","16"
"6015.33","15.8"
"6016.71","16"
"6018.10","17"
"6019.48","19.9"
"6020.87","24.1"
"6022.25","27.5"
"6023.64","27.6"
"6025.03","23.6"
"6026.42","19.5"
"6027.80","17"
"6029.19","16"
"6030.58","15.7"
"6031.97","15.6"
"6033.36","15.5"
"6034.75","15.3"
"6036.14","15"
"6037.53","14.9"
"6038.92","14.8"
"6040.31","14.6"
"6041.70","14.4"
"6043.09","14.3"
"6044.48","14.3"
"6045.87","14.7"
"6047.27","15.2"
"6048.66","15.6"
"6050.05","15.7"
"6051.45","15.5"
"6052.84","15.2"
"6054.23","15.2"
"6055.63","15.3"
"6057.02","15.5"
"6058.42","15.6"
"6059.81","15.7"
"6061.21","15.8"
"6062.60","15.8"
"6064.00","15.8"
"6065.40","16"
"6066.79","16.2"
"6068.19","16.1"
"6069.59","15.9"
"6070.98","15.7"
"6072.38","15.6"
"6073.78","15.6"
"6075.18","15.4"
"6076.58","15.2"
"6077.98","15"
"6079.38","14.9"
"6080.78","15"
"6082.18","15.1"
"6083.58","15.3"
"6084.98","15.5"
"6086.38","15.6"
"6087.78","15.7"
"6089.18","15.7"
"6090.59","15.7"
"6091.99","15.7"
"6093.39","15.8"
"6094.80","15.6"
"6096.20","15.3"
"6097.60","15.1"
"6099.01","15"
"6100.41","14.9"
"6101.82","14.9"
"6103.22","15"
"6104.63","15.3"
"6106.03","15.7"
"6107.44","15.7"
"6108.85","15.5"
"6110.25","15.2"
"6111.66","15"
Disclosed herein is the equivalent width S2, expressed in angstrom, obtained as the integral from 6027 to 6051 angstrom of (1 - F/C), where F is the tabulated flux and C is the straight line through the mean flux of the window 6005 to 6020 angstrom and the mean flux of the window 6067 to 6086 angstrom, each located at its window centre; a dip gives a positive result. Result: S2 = 1.2 angstrom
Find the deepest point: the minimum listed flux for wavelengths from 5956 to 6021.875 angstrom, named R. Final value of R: 15.3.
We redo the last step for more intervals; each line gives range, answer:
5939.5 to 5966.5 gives 15.8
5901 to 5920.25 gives 15.9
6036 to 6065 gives 14.3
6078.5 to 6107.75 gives 14.9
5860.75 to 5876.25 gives 15.6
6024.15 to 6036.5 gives 15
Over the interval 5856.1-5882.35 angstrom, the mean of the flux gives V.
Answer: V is 16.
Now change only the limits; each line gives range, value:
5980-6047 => 16.8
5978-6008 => 16.1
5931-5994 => 16.3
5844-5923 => 15.9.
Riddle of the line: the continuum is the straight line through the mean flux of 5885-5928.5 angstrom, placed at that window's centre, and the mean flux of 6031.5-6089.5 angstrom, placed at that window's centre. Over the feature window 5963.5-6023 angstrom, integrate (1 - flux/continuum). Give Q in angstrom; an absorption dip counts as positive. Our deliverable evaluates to -4.1 angstrom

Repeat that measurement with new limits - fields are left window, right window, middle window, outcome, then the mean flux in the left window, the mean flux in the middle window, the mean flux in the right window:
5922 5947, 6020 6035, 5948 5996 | 3.6 angstrom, 16.2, 16.3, 19.9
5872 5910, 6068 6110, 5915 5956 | -0.9 angstrom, 16.1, 16.3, 15.4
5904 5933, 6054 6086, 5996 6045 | -4.0 angstrom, 16.1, 17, 15.5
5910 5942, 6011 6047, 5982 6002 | 0.8 angstrom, 16.2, 16.2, 17.4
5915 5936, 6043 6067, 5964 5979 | -0.6 angstrom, 16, 16.4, 15.4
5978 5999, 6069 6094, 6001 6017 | 0.2 angstrom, 16.3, 15.9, 15.5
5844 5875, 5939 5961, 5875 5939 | -0.4 angstrom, 15.6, 16.1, 16.4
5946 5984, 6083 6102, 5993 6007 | 0.2 angstrom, 16.3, 15.9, 15.4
